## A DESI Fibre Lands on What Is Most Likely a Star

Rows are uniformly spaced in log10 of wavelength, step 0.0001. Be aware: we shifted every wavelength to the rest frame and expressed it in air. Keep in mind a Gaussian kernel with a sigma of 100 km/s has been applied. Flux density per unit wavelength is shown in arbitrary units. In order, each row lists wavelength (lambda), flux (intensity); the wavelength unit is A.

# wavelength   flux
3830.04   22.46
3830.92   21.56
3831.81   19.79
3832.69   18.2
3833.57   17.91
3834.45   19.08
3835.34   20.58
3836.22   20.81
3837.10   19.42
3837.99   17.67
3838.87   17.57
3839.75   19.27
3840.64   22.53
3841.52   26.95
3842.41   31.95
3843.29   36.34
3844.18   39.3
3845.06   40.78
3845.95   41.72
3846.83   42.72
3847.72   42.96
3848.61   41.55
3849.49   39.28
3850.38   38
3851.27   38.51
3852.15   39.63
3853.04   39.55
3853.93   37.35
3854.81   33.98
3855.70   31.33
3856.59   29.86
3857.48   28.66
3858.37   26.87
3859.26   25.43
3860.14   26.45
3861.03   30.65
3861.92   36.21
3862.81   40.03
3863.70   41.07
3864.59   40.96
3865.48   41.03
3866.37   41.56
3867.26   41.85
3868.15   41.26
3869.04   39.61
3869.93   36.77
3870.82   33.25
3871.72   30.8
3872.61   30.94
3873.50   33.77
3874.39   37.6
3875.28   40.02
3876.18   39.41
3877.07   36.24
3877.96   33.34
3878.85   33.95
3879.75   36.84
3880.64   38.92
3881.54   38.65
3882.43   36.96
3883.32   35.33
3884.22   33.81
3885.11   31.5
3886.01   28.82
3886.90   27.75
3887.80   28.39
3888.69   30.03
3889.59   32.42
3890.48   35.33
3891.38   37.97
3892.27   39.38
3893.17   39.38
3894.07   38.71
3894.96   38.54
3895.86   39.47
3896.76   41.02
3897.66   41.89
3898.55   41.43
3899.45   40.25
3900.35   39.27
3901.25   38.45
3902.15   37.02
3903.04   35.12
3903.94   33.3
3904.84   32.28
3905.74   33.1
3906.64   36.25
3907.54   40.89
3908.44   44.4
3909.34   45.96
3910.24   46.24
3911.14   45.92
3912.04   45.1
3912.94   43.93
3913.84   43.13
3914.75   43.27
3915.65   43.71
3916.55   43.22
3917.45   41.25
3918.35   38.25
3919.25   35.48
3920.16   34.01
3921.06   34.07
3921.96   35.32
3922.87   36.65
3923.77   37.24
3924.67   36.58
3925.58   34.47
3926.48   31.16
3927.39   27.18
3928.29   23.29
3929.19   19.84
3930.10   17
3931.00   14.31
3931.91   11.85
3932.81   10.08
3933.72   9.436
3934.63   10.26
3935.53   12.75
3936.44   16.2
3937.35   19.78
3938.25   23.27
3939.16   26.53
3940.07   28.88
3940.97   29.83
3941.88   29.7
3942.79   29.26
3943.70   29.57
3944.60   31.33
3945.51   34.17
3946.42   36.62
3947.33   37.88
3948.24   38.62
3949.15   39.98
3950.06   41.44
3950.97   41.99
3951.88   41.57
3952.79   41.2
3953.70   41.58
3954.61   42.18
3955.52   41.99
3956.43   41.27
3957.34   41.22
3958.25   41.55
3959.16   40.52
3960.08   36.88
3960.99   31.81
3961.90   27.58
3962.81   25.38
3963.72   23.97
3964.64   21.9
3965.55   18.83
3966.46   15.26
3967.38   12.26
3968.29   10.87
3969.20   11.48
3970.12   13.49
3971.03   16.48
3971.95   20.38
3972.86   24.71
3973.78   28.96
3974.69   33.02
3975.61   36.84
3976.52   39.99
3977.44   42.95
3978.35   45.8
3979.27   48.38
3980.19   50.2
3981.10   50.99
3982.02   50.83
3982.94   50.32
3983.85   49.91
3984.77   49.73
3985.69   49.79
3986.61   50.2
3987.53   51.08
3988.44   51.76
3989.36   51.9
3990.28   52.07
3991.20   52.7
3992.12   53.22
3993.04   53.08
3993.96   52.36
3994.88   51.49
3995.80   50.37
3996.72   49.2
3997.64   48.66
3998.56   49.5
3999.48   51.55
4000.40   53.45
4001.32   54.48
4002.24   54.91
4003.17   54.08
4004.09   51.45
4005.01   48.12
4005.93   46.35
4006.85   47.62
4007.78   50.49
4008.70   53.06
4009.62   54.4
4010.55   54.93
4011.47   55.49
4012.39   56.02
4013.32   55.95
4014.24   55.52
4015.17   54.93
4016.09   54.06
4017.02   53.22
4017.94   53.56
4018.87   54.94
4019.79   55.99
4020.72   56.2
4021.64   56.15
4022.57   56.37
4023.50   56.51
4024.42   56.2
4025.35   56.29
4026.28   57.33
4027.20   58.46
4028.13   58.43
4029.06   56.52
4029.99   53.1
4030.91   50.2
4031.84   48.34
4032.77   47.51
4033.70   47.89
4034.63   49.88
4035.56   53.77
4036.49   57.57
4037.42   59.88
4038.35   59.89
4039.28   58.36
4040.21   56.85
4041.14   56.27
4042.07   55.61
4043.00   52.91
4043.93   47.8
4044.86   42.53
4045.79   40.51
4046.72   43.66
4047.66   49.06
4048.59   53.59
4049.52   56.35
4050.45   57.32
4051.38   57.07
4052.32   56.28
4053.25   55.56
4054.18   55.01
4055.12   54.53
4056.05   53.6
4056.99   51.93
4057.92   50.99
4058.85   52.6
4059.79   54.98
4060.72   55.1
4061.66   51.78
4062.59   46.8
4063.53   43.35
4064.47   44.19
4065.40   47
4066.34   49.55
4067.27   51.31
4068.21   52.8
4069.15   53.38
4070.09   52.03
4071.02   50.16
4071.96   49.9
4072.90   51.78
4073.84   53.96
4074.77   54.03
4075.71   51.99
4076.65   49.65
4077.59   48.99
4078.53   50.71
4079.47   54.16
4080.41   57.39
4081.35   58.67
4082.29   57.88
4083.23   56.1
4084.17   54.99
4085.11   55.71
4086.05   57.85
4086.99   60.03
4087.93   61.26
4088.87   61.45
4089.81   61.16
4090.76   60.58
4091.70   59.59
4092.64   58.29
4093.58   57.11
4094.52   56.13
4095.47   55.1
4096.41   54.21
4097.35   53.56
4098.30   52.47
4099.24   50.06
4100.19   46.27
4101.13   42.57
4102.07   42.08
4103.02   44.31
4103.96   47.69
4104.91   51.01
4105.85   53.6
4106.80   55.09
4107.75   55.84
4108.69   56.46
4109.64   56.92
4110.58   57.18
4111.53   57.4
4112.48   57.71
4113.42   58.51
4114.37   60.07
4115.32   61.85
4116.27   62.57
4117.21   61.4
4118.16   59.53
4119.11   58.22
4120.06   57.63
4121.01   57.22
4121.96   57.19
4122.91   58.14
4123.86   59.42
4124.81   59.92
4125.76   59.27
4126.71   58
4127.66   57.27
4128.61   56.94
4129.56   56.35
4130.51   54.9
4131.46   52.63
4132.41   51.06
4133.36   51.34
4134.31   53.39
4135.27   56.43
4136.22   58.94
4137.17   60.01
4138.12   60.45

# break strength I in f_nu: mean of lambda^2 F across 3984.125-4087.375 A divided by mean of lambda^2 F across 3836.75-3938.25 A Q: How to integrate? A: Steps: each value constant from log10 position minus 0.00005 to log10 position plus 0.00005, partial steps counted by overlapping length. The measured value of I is 1.7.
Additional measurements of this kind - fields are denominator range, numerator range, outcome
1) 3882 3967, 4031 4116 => 1.72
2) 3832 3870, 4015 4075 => 1.79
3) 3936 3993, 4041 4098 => 1.57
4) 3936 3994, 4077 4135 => 1.65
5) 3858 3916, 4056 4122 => 1.61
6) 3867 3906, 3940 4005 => 1.15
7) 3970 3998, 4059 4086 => 1.22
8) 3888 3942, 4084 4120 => 1.85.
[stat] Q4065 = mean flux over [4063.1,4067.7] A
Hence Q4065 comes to 47.1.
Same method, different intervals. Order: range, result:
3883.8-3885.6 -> 32.5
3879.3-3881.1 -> 37.8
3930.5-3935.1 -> 11.3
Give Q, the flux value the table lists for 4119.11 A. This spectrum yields 58.22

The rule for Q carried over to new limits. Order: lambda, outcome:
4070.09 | 52.03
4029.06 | 56.52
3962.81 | 25.38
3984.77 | 49.73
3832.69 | 18.2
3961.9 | 27.58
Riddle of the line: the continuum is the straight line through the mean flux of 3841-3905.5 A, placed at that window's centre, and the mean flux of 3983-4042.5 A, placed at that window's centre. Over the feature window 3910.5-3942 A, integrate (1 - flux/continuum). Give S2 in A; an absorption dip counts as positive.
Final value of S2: 9.48 A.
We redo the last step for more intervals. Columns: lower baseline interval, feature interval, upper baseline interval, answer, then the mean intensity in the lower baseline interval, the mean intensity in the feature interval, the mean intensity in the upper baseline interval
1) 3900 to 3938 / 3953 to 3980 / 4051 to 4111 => 5.48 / 32.2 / 30.6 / 53.3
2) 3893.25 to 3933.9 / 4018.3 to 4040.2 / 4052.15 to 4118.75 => -3.28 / 35.3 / 55.1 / 54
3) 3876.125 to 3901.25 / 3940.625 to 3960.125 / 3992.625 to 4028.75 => 3.15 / 36.2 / 37.8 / 53.6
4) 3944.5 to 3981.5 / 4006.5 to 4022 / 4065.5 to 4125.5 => -4.69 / 33.2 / 54.3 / 55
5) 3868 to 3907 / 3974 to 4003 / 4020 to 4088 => -1.71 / 36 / 49.3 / 53.3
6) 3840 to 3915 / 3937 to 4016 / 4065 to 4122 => 7.85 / 36.8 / 40.9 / 54.7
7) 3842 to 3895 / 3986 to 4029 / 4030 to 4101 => -4.63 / 36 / 53.4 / 53.2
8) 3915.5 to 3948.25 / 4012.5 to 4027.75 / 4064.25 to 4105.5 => -4.72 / 28.1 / 55.7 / 53.2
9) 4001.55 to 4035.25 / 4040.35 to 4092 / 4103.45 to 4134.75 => 1.82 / 53.6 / 53.2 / 56.7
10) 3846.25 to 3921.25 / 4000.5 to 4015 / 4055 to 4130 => -1.64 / 37.3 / 52.9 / 54.6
